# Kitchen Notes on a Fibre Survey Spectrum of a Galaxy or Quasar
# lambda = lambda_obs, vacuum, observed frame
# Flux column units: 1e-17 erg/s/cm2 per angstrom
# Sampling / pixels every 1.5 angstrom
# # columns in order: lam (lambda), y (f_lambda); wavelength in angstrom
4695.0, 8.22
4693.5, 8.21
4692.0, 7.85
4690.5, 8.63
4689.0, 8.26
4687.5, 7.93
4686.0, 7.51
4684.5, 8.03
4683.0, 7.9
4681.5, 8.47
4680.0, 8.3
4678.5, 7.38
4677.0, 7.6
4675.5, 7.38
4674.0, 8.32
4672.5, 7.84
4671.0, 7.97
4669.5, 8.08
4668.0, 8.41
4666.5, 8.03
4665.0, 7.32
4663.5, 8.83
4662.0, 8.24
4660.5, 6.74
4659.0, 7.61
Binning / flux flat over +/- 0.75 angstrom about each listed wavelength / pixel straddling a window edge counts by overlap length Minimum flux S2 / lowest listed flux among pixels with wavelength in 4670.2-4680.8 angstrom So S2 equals 7.38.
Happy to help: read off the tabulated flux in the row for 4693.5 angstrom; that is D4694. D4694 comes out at 8.21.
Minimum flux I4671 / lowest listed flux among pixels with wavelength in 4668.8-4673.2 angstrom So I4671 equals 7.84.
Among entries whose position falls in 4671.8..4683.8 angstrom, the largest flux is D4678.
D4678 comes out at 8.47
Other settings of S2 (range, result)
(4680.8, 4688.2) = 7.51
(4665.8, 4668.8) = 8.03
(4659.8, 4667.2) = 6.74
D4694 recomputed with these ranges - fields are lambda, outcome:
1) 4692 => 7.85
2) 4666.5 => 8.03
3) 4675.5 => 7.38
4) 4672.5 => 7.84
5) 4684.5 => 8.03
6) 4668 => 8.41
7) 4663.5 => 8.83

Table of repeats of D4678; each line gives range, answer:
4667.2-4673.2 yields 8.41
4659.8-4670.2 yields 8.83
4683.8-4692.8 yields 8.63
